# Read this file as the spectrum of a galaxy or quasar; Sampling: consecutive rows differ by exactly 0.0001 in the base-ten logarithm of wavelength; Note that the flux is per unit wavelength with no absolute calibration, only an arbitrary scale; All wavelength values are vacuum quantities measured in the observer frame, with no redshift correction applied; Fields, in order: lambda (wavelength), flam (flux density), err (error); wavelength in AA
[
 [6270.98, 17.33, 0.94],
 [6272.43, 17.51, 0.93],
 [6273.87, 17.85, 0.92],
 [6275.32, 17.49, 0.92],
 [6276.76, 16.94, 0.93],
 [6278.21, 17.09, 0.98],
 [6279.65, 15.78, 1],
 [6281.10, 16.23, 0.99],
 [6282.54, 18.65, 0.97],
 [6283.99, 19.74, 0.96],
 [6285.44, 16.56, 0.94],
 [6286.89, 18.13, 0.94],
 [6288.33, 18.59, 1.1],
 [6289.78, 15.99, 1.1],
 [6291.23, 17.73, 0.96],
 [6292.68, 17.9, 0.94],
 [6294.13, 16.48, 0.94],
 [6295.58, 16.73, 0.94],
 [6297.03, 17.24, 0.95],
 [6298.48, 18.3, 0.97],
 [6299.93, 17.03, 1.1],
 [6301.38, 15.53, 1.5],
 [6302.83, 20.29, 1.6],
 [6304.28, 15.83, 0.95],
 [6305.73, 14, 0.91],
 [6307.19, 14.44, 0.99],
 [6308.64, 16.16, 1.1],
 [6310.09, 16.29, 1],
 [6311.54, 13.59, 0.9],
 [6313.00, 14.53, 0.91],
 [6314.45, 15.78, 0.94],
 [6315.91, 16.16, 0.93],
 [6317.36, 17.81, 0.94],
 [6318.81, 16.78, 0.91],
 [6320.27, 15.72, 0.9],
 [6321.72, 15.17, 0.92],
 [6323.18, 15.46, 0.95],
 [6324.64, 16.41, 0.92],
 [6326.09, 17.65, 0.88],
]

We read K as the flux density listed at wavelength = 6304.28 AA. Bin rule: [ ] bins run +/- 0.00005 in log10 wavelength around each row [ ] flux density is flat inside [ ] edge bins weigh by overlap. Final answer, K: 15.83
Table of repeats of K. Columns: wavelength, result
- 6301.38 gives 15.53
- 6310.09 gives 16.29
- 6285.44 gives 16.56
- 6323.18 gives 15.46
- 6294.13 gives 16.48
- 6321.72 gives 15.17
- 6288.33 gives 18.59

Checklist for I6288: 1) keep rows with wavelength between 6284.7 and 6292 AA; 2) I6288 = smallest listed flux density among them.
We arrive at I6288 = 15.99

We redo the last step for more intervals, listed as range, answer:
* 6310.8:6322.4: 13.59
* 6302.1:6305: 15.83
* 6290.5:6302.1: 15.53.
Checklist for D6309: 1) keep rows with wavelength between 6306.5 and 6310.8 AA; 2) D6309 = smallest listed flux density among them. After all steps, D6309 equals 14.44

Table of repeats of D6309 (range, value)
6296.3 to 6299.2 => 17.24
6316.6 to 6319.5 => 16.78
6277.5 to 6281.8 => 15.78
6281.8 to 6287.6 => 16.56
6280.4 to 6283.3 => 16.23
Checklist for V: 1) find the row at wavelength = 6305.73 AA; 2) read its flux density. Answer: 14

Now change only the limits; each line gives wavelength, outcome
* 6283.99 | 19.74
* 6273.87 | 17.85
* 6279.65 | 15.78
